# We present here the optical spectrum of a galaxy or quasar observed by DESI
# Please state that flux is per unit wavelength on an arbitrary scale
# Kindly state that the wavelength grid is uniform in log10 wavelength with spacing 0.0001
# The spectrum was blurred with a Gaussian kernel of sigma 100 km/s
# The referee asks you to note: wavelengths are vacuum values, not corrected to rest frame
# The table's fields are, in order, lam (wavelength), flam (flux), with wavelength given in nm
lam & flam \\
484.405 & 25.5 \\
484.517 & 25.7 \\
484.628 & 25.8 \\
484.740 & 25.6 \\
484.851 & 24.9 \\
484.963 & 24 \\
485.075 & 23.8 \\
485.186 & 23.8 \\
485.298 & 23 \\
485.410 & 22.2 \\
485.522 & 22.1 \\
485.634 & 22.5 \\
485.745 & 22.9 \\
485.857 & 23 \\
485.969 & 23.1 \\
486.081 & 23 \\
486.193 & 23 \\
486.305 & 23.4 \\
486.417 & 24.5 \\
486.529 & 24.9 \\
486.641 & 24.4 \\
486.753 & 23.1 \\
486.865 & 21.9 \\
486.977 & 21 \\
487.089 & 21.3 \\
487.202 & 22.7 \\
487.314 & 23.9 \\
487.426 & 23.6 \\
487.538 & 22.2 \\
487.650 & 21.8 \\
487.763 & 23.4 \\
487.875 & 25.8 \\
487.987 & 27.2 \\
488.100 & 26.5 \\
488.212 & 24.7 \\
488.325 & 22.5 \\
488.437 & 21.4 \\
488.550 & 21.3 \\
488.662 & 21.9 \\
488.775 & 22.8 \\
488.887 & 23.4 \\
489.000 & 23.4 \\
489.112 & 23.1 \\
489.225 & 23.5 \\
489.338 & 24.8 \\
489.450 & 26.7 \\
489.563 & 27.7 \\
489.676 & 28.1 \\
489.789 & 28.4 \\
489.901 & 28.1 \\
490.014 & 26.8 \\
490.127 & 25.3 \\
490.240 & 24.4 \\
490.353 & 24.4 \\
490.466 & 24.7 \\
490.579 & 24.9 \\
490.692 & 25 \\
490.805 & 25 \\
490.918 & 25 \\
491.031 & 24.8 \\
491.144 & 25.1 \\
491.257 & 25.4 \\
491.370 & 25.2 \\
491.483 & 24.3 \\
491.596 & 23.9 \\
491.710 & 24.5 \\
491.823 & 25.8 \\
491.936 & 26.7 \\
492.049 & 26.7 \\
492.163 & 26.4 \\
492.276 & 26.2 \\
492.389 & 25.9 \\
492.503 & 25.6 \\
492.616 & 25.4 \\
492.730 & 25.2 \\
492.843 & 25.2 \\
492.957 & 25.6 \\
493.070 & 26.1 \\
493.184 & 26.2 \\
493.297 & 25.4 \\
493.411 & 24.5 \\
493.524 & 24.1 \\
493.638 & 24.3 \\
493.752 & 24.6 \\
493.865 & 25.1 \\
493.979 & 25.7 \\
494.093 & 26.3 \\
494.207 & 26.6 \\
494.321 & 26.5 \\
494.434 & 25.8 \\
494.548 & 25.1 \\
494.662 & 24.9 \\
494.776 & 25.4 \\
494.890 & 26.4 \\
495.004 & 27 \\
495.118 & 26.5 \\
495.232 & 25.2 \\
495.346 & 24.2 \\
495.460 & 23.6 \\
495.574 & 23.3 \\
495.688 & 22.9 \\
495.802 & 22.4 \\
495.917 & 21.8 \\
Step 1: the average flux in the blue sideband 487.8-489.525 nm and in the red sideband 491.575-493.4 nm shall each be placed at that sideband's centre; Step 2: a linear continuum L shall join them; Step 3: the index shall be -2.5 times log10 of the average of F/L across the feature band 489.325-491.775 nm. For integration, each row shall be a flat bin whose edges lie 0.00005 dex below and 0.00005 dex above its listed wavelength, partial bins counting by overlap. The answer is -0.03 mag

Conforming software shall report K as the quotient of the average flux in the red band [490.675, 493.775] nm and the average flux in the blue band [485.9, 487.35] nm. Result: 1.1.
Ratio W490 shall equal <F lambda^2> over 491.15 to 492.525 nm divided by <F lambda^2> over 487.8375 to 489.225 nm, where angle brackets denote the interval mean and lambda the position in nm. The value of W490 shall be 1.1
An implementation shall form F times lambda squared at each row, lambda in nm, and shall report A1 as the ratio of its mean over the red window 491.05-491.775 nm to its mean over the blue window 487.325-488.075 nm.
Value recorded 1.0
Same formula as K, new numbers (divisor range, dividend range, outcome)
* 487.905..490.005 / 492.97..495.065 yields 1.03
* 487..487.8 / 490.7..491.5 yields 1.11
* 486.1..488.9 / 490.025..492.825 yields 1.08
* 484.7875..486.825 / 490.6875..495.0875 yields 1.09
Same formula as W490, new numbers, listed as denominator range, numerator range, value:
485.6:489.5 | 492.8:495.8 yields 1.11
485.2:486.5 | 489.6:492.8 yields 1.14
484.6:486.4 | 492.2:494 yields 1.11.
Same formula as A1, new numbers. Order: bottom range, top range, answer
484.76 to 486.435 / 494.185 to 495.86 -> 1.12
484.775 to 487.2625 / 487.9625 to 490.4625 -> 1.09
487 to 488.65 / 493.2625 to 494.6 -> 1.11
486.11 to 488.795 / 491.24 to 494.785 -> 1.12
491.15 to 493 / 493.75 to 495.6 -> 1.01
